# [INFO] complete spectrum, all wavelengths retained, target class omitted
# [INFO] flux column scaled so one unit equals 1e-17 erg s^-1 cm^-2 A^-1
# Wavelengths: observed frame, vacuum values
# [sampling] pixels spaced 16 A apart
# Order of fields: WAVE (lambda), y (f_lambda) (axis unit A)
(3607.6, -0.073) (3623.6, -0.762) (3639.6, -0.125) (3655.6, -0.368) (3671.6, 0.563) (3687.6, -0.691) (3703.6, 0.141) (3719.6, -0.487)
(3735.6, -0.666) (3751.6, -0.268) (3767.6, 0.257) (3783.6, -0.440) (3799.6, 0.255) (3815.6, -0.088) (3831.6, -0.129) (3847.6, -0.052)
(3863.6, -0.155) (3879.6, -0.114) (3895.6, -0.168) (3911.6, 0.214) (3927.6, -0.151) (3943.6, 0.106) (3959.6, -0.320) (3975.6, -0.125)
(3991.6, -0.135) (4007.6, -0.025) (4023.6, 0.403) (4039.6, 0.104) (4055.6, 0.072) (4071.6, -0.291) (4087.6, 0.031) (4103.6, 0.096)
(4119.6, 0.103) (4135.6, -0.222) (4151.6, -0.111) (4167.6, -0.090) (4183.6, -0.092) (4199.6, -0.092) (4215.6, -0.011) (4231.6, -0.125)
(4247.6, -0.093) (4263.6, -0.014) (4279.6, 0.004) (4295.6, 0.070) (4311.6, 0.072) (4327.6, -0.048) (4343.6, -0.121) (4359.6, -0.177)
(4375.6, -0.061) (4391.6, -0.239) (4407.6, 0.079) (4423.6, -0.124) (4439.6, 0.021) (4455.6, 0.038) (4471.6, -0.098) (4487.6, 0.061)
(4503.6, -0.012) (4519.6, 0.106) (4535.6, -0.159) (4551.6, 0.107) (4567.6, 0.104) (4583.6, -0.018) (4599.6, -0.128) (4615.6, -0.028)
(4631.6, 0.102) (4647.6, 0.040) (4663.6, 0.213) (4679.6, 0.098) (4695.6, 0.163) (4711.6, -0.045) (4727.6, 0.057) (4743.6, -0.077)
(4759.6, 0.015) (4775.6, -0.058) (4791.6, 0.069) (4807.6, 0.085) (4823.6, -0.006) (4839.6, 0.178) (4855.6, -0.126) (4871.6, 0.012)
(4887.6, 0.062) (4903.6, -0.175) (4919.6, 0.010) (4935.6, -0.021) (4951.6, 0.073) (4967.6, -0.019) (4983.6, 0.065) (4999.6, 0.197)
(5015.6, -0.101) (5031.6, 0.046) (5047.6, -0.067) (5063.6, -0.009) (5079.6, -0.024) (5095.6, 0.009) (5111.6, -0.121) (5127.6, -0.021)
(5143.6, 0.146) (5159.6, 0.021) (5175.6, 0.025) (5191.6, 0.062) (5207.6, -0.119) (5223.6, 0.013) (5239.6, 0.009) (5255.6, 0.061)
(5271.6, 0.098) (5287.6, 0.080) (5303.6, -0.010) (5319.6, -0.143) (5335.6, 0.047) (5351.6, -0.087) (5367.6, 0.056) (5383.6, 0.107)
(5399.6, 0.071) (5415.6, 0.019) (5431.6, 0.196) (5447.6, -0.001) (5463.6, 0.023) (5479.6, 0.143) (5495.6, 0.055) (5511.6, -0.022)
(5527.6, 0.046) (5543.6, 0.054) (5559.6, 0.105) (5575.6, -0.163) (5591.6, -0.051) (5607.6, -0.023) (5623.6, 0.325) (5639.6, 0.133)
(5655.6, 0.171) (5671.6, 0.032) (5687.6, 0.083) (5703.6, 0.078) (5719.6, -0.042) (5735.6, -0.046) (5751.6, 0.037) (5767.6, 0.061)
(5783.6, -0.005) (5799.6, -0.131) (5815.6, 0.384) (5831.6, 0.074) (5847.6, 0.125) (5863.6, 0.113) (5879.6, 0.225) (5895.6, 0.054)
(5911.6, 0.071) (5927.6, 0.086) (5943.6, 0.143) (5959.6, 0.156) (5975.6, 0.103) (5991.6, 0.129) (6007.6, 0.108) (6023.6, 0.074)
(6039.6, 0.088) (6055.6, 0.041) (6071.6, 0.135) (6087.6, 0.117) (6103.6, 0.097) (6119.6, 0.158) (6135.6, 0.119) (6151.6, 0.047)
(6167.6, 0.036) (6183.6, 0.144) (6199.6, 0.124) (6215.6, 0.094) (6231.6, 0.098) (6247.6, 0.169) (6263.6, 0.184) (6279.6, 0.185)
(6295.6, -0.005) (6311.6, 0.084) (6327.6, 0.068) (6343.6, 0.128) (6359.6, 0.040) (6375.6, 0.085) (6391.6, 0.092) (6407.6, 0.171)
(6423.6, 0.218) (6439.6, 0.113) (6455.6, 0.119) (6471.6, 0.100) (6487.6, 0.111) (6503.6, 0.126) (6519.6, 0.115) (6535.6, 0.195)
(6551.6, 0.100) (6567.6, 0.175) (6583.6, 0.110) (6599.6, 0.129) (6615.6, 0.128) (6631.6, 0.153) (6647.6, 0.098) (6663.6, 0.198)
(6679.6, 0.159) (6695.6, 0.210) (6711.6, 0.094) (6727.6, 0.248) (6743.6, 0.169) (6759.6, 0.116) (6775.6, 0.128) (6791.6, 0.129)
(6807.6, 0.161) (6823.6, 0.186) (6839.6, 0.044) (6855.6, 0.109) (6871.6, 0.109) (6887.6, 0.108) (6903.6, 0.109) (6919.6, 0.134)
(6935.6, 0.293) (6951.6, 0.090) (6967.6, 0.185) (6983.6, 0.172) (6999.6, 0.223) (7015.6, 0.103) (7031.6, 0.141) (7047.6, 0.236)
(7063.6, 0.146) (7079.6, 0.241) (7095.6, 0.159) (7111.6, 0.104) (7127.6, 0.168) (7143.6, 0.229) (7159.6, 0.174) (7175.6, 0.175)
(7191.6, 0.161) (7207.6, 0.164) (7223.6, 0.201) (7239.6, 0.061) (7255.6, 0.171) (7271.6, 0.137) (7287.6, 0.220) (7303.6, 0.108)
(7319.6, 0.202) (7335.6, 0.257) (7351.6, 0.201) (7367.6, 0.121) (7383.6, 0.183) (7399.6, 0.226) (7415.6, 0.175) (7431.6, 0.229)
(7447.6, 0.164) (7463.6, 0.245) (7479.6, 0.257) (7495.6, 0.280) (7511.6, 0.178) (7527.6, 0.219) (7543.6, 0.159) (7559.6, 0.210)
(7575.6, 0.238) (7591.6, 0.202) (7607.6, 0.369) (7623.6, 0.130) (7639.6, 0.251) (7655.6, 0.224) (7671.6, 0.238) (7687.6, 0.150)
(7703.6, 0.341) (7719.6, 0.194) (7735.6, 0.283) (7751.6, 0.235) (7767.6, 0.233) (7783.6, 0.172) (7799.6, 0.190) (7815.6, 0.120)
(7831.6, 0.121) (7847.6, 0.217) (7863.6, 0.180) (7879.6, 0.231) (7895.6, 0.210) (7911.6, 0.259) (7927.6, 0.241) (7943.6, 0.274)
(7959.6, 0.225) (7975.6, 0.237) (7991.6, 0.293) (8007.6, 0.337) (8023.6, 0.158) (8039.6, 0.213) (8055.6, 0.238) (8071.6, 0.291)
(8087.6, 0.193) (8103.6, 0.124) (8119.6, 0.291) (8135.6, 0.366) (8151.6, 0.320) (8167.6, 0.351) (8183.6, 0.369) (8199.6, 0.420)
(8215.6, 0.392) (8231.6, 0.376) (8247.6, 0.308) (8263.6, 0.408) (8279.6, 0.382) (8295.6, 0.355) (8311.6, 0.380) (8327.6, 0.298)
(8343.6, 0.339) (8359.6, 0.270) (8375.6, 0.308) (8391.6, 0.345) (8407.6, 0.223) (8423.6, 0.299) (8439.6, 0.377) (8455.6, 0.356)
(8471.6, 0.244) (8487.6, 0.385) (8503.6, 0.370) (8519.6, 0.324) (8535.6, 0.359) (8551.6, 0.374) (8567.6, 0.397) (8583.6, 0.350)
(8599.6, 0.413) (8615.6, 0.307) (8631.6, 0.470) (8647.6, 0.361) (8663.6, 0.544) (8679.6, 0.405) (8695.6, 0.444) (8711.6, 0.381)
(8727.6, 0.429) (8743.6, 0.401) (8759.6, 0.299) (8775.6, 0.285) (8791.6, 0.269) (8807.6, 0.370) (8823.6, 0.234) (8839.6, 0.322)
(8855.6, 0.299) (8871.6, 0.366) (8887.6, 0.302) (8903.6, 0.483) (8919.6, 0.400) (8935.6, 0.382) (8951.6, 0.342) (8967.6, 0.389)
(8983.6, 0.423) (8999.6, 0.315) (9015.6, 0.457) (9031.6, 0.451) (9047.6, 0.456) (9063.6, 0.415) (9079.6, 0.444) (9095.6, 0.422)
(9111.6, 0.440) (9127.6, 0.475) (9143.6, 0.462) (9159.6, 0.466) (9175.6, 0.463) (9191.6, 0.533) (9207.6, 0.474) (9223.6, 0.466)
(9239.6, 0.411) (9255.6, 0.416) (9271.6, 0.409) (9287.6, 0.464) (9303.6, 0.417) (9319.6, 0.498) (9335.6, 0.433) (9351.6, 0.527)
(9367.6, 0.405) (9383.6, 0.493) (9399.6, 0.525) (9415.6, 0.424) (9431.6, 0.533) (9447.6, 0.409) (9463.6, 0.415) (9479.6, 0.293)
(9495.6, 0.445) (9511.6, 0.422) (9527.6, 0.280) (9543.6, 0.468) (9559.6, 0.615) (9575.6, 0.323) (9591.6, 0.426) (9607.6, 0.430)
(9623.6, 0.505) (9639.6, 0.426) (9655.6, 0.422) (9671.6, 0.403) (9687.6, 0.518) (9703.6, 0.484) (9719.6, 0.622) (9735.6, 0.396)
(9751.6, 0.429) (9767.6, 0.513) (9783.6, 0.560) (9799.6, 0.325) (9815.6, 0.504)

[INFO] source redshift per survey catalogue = 1.04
